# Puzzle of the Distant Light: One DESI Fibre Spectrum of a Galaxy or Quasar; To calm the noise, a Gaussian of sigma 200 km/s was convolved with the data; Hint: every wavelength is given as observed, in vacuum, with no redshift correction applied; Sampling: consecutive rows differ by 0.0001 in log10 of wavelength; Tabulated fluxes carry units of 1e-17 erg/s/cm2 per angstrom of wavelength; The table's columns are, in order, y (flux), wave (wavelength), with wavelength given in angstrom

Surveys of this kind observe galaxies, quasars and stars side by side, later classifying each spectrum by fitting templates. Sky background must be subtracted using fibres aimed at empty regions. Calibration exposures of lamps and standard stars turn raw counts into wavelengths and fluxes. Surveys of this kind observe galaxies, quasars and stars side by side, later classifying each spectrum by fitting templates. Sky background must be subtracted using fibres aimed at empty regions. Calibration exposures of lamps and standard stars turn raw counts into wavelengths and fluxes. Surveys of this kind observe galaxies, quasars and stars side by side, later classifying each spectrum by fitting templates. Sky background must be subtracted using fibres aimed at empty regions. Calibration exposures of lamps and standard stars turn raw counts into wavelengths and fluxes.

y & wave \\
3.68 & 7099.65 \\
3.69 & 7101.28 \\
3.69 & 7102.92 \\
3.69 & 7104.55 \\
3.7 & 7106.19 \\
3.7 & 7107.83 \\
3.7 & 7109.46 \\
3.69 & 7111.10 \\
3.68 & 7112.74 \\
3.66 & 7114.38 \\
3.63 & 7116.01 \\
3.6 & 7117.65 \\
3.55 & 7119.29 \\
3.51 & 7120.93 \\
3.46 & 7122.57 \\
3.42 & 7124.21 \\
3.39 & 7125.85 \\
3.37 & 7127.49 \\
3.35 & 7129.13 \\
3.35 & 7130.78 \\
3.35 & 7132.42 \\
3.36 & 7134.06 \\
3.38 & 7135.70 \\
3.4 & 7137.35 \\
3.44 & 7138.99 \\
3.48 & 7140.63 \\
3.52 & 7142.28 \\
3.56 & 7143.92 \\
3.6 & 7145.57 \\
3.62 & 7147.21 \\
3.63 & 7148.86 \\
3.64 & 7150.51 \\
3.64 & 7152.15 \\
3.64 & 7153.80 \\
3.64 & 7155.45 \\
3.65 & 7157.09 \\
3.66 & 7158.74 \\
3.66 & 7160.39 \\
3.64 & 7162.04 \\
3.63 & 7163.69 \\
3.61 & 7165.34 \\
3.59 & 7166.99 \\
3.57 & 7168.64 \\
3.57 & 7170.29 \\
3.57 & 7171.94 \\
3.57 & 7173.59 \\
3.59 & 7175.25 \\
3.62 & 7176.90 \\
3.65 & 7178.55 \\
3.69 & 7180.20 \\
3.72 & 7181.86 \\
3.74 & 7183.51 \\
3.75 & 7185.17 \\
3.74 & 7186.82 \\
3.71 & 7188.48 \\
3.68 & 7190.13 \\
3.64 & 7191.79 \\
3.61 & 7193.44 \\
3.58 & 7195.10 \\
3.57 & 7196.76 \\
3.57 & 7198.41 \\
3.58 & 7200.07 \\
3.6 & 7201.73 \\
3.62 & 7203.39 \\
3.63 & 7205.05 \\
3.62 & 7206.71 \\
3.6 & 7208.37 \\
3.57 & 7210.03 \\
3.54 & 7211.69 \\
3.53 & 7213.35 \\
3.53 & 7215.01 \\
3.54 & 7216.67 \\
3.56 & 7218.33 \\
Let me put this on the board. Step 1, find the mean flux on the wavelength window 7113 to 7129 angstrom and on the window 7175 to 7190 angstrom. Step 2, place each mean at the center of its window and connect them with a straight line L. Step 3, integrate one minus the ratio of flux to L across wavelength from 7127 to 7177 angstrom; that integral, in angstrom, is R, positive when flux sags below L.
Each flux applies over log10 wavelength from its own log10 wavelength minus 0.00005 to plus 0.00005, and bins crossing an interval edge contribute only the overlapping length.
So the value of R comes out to 0.8 angstrom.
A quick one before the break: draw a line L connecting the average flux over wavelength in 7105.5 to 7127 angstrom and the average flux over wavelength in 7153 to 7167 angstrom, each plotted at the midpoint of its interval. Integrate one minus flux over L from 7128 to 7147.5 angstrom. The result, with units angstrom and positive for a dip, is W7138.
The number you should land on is 0.9 angstrom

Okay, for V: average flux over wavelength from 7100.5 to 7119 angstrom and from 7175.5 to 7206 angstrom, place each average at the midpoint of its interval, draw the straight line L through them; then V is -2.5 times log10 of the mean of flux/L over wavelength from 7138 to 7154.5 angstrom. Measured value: 0.026 mag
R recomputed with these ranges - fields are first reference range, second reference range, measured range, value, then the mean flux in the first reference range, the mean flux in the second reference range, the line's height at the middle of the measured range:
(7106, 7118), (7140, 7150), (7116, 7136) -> 1.1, 3.67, 3.57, 3.63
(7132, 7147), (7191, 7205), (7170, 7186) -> -0.4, 3.47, 3.6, 3.55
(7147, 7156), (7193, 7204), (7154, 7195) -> -0.4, 3.63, 3.59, 3.61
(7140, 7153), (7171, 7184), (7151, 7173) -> 0.0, 3.59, 3.64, 3.61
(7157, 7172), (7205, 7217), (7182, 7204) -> -0.4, 3.61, 3.57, 3.59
